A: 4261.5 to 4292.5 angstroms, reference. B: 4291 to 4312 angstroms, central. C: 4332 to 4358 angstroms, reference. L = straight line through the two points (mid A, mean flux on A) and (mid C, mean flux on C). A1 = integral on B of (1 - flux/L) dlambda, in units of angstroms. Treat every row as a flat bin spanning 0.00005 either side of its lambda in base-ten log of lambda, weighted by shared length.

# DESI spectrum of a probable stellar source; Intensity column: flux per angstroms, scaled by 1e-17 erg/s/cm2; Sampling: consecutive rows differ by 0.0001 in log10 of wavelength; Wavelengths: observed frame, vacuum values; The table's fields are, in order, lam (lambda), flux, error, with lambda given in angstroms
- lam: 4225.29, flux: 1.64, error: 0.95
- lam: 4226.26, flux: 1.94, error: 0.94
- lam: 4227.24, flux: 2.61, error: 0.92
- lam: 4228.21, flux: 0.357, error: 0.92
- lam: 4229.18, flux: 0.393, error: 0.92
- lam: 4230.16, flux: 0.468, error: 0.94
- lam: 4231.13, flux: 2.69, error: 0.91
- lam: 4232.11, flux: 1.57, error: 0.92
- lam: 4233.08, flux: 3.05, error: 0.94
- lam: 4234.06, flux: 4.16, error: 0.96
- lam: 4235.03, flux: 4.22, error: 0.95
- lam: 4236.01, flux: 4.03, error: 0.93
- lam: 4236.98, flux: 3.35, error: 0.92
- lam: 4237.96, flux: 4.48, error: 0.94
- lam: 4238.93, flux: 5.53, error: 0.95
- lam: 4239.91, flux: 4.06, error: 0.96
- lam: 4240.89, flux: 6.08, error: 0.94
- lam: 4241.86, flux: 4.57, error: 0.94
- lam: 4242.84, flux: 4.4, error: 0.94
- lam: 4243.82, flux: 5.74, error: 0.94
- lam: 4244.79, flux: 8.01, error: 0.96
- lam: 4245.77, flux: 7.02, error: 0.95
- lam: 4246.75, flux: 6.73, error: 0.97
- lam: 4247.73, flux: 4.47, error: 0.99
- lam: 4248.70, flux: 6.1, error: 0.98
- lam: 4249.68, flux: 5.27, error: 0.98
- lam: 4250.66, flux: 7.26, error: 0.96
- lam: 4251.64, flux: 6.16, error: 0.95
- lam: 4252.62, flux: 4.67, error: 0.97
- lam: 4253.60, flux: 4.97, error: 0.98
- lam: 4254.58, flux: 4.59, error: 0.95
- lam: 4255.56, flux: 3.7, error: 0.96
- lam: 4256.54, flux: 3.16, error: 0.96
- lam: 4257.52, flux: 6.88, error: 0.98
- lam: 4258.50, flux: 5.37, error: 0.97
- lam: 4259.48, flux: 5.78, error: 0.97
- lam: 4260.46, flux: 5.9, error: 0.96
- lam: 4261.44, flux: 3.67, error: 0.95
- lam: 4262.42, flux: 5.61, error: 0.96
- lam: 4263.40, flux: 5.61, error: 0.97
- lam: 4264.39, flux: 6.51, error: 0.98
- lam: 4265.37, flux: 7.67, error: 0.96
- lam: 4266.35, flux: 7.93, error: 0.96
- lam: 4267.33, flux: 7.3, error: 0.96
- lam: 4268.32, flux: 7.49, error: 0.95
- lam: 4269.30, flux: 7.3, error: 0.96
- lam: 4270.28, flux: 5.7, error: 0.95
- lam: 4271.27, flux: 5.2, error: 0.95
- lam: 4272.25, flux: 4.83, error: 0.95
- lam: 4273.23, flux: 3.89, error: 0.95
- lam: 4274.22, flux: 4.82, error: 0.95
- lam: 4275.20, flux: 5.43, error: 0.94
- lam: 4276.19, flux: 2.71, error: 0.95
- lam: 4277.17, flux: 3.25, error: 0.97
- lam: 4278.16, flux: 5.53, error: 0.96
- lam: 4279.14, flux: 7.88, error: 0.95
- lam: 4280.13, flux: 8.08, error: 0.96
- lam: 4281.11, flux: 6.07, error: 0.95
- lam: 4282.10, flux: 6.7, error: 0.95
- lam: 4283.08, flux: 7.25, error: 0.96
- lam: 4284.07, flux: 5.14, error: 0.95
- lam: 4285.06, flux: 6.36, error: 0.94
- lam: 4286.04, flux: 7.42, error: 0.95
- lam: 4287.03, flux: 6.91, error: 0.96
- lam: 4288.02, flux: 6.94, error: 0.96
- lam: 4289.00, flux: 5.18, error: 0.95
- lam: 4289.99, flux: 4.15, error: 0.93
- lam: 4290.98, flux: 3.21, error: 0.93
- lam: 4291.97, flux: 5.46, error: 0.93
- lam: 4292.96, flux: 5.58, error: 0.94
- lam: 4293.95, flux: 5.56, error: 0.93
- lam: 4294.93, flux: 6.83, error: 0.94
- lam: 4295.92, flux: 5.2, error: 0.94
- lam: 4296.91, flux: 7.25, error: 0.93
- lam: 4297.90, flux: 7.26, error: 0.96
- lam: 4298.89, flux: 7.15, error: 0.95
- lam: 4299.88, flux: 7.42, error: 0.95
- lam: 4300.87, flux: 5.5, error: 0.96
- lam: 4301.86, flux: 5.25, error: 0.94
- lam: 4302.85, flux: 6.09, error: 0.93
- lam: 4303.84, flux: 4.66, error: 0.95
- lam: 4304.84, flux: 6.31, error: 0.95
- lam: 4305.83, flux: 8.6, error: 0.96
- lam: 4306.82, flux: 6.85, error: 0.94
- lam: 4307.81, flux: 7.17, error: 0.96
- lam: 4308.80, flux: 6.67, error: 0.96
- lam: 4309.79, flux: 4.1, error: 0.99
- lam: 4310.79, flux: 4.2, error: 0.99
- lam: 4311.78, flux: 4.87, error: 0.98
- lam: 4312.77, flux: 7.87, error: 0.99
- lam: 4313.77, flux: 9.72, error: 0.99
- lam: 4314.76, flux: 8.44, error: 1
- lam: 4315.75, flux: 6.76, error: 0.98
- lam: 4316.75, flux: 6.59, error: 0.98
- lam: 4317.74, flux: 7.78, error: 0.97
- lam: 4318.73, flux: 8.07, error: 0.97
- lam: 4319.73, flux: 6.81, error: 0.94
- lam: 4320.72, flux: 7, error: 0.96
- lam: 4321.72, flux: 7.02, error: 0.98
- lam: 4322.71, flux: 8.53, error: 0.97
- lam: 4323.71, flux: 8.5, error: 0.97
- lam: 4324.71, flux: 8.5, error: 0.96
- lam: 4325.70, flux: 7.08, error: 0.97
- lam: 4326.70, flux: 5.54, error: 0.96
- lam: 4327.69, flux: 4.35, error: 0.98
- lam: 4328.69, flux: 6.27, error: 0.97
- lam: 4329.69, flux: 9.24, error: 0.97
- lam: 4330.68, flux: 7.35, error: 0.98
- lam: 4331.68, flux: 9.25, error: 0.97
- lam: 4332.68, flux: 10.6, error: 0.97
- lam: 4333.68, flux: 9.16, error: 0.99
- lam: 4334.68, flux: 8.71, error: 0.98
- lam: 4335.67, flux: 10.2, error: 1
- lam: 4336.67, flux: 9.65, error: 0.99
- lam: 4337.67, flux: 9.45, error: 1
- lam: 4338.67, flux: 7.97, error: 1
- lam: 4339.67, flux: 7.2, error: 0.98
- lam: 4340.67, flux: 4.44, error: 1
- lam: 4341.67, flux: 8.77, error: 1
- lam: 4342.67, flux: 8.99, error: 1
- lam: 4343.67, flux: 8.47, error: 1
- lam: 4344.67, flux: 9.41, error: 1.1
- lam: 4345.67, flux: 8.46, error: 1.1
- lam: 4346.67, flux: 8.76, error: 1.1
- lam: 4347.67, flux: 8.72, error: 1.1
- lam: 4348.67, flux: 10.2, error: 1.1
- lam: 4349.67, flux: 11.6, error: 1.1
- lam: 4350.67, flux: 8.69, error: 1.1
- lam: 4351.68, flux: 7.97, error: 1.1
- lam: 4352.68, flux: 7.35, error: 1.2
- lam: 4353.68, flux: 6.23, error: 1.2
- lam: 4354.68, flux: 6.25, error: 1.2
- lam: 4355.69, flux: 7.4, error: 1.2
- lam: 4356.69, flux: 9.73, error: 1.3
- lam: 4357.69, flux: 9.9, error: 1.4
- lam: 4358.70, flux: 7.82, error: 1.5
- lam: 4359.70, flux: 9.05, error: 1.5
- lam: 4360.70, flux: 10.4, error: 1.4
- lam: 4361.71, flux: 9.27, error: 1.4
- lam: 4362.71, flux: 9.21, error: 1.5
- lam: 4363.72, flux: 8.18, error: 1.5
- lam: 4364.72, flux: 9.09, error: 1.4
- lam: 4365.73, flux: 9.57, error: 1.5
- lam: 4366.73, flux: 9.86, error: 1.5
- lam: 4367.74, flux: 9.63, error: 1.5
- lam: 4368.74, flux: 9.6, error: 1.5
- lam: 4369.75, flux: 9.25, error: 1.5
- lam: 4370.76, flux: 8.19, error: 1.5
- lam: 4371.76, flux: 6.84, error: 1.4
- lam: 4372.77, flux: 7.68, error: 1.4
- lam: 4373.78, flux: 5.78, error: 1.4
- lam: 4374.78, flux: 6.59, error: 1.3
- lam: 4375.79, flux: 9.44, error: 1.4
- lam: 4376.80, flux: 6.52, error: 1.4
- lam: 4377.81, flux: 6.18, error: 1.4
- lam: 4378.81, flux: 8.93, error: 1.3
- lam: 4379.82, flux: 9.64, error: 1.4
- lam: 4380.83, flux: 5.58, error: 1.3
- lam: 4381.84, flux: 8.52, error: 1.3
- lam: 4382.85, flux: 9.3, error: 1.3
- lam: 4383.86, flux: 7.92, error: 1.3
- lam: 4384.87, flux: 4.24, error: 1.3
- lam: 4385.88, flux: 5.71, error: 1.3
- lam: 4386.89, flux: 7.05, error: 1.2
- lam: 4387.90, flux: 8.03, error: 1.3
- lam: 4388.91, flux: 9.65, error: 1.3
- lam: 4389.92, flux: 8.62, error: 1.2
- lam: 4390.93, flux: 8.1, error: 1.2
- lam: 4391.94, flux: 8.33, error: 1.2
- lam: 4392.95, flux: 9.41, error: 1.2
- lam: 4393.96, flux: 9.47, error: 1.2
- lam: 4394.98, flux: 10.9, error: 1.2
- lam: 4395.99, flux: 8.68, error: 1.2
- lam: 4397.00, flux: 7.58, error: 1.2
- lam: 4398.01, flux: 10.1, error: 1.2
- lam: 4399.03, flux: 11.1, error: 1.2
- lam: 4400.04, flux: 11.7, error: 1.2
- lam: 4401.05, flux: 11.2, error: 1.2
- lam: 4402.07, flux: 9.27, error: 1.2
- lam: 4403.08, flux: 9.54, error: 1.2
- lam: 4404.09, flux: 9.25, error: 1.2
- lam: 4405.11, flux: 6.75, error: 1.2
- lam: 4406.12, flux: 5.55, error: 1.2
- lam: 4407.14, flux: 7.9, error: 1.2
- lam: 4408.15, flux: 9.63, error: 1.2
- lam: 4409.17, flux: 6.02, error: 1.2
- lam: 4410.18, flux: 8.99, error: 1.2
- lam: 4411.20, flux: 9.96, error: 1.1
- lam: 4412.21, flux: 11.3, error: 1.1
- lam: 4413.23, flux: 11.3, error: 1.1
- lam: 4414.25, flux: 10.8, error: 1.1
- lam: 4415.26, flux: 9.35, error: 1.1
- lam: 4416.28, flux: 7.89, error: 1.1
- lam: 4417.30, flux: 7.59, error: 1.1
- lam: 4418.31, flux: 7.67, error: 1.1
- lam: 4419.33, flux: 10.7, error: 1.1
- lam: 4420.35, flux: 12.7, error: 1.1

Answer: 2.5 angstroms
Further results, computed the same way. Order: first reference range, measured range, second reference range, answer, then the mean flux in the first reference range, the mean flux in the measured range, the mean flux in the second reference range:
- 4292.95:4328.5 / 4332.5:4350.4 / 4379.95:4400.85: -3.6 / 6.71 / 8.9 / 8.56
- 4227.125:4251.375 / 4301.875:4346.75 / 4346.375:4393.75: -3.9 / 4.31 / 7.53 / 8.3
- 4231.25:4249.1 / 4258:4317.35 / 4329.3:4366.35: 3.7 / 4.82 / 6.11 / 8.73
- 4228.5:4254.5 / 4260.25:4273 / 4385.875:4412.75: -2.2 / 4.56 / 6.17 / 8.94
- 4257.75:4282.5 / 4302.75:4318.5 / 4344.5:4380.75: 0.7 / 5.86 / 6.71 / 8.5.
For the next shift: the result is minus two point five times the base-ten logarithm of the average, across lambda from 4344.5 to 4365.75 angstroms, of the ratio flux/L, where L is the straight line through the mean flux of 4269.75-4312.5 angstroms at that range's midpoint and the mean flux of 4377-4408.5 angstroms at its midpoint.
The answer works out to -0.17 mag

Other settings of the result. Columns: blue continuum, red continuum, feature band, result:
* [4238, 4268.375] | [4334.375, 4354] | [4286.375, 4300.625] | 0.16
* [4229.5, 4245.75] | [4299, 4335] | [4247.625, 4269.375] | -0.16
